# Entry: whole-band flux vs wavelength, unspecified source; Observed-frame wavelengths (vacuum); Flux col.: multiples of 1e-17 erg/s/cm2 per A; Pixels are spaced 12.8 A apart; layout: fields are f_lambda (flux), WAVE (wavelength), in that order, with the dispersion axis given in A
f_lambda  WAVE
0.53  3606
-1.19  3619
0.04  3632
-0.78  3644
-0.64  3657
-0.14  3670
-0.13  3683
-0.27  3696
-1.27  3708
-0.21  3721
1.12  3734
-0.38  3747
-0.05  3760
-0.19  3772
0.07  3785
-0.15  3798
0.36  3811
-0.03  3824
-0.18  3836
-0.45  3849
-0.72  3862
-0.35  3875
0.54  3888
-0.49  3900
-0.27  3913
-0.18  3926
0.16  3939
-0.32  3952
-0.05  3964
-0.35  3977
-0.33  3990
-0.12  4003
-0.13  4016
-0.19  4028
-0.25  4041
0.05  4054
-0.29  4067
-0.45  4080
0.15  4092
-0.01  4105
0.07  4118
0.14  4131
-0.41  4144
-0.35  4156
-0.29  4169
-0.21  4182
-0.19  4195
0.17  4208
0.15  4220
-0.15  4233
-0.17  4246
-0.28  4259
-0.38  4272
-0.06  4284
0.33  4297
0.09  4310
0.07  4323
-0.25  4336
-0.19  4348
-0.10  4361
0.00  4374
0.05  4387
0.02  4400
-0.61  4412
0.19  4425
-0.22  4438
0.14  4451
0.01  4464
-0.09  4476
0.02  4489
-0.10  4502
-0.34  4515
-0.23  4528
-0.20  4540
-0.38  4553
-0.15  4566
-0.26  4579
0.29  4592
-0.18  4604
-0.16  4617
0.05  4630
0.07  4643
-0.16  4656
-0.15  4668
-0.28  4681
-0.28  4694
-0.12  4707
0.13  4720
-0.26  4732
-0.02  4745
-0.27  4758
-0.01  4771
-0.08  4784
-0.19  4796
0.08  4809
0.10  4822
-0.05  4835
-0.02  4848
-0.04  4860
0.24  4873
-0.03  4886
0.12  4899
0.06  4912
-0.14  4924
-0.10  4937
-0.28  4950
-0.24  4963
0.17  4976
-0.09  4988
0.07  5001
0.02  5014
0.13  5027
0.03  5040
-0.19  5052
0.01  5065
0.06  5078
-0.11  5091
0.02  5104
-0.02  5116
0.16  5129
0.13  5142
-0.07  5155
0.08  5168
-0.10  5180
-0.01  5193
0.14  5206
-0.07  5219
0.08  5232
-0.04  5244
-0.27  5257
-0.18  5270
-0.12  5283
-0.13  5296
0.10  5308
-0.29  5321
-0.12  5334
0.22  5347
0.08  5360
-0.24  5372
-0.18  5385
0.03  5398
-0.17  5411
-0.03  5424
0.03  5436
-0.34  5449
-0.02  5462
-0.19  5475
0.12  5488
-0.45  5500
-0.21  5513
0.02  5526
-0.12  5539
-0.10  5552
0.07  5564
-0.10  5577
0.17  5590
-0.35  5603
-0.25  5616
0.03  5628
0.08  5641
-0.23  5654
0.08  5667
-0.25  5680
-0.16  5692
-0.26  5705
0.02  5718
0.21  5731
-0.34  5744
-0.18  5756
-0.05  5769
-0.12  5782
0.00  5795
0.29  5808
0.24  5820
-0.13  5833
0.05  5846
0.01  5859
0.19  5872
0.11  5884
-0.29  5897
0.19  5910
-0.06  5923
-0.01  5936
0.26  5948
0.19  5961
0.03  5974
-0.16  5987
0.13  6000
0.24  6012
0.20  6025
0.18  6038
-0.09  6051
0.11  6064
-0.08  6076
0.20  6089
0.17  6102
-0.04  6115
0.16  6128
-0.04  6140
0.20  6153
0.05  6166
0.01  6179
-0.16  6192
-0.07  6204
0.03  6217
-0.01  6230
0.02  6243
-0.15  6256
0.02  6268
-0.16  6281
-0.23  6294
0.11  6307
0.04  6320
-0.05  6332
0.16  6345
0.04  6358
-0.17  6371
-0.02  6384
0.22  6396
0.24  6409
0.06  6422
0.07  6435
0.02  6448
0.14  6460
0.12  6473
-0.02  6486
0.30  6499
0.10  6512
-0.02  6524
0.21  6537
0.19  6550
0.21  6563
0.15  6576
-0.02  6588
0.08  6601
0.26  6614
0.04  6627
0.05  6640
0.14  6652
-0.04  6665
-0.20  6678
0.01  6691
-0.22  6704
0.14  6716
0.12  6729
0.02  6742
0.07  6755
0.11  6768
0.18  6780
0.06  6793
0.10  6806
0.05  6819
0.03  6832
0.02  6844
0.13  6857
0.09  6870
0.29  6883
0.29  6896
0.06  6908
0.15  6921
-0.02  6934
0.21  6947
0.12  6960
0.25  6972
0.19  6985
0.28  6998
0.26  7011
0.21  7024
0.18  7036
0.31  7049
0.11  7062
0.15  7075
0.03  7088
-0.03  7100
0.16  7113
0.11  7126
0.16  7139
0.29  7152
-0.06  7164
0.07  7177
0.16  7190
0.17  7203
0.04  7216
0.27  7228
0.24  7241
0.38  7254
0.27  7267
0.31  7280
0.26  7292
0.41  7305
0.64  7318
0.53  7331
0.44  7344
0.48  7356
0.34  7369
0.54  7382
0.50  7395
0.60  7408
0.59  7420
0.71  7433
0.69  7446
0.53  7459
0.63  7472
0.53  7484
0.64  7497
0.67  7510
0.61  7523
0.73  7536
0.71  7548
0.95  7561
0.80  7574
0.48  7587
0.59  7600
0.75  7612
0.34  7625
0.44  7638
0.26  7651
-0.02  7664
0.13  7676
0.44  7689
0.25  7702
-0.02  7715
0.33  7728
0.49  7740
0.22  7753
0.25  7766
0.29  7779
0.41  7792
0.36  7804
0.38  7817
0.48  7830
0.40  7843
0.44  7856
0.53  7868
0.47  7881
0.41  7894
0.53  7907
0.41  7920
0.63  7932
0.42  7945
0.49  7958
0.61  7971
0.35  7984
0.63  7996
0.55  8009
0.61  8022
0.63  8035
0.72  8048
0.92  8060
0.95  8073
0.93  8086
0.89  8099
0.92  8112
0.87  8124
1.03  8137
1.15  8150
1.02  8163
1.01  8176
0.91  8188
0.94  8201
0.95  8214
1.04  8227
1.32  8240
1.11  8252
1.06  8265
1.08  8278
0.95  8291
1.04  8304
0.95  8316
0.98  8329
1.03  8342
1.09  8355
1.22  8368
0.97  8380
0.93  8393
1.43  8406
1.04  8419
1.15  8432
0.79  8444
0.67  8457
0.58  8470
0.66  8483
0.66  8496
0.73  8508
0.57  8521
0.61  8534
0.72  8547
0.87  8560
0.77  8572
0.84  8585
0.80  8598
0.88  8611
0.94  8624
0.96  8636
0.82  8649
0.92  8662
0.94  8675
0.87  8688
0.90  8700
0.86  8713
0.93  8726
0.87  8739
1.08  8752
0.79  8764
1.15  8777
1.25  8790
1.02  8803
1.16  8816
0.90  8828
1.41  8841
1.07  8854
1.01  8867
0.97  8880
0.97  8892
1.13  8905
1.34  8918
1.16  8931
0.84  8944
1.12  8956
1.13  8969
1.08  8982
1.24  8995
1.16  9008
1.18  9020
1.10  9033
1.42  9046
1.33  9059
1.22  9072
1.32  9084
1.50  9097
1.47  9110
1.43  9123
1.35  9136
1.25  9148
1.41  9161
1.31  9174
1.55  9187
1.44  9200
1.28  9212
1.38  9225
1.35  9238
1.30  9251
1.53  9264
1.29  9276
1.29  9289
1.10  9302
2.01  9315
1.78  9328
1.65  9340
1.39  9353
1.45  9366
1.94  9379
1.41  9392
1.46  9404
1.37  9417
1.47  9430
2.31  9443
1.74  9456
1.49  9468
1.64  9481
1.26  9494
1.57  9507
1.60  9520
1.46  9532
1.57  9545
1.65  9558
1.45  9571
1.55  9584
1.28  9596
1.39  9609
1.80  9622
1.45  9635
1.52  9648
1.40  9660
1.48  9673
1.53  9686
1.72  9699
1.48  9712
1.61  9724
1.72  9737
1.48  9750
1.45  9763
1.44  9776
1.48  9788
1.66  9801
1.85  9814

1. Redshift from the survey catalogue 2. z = 0.00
